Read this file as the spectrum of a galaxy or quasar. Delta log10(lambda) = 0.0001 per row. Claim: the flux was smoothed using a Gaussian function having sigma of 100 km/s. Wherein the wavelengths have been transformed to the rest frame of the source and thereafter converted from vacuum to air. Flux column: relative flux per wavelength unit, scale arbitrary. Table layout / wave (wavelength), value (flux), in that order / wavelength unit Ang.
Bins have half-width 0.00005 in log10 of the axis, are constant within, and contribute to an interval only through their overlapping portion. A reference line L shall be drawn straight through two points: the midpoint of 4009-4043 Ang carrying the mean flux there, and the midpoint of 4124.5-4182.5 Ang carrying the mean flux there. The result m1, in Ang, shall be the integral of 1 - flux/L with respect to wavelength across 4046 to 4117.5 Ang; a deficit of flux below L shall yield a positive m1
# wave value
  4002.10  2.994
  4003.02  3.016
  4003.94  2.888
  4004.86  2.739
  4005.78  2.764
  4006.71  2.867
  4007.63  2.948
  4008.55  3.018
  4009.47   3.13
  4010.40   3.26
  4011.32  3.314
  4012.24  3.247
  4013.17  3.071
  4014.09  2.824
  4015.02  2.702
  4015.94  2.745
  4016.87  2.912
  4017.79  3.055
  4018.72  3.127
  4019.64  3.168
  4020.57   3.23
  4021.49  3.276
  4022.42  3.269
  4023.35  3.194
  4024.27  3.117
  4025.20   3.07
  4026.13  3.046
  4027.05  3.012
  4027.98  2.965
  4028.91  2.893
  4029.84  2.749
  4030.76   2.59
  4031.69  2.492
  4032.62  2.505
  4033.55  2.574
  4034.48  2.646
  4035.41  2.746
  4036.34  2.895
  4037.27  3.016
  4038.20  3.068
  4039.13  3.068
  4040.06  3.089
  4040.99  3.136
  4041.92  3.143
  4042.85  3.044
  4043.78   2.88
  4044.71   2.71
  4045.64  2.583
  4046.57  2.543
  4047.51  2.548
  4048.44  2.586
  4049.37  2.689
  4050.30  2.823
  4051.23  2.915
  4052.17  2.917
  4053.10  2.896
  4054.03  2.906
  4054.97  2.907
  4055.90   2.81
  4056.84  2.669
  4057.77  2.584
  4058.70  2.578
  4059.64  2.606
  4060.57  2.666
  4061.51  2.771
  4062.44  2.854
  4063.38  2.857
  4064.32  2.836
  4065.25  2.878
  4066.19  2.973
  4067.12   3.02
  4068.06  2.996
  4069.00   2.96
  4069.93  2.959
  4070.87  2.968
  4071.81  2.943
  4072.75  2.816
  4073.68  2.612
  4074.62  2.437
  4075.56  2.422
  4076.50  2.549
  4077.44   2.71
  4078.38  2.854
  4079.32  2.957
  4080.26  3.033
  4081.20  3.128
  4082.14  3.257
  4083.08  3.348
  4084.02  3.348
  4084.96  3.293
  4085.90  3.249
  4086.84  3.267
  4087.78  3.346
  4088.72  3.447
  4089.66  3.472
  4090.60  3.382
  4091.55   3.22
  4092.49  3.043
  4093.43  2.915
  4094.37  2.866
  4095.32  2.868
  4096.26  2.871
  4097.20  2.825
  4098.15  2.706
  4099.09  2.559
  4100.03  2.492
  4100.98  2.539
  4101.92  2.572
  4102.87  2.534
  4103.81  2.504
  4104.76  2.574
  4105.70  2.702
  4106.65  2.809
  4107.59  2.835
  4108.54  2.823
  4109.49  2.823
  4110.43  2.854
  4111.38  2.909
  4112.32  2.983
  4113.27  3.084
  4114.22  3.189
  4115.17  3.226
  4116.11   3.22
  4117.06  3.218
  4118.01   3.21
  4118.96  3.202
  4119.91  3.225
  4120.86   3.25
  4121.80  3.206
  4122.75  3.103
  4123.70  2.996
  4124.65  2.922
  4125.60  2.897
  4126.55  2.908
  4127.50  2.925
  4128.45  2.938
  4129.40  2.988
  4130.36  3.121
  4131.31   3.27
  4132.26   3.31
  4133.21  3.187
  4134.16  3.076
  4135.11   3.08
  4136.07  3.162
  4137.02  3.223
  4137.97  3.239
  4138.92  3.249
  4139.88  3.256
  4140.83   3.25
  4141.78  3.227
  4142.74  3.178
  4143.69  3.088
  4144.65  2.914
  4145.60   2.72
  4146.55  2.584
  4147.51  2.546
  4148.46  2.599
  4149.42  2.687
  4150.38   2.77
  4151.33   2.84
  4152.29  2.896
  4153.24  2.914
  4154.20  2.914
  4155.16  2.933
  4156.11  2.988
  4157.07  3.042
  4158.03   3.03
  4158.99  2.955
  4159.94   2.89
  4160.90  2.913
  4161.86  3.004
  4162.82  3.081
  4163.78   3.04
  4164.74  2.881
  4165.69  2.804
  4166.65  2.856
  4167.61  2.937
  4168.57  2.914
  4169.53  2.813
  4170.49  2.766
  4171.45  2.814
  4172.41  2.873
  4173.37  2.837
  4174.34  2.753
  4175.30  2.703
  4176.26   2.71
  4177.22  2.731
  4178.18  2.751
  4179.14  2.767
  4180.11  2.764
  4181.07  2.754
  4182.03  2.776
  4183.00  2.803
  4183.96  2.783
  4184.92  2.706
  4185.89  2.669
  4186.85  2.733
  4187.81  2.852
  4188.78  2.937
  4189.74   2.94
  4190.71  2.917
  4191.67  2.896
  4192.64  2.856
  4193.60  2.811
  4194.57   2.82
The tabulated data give 1.8 Ang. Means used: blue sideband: 2.98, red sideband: 2.93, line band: 2.89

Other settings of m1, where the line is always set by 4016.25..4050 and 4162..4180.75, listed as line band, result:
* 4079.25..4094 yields -1.84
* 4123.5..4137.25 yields -1.01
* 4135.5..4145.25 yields -1.10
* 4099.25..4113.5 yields 0.70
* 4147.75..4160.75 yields -0.15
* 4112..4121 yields -1.00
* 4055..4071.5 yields 0.36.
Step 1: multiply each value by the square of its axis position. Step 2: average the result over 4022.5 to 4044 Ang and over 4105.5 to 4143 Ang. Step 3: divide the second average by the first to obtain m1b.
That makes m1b 1.11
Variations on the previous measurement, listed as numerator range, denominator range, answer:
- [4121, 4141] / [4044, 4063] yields 1.18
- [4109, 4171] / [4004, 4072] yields 1.09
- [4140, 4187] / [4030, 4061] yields 1.09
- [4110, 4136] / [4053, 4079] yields 1.14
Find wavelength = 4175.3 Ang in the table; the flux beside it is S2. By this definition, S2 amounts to 2.703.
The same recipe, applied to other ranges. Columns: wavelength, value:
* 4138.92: 3.249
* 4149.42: 2.687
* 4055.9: 2.81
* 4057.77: 2.584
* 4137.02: 3.223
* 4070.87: 2.968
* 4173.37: 2.837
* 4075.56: 2.422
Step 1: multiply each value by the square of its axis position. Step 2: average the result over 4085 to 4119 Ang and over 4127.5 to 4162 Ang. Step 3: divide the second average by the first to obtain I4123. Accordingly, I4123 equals 1.04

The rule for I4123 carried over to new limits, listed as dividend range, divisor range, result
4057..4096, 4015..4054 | 1.04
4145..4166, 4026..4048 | 1.07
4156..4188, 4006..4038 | 1.03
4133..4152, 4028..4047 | 1.11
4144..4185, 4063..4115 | 1.01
